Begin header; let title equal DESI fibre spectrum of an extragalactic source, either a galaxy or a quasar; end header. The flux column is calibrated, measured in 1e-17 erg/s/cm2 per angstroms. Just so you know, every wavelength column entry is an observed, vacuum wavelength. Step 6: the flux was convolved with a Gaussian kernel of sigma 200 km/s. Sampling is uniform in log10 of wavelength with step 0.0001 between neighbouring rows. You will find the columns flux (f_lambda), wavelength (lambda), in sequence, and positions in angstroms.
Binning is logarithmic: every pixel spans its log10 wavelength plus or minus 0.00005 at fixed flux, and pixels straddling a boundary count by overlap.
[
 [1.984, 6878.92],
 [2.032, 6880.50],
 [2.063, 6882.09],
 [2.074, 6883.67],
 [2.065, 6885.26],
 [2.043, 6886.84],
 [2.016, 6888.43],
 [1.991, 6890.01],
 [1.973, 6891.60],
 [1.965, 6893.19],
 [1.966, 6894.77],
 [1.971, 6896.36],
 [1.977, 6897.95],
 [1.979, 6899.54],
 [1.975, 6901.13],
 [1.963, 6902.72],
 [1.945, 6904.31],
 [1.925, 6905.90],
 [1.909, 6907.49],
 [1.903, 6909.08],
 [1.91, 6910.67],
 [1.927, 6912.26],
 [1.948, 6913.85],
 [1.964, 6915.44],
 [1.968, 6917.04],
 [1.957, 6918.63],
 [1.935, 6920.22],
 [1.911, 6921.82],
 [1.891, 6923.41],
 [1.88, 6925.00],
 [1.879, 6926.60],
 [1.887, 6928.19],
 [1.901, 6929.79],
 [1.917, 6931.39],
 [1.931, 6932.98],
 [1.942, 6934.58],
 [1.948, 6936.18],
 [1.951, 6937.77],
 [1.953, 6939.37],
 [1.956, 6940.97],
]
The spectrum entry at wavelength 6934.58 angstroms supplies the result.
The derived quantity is 1.942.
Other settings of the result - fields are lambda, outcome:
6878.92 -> 1.984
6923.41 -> 1.891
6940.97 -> 1.956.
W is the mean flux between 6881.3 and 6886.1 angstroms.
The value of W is 2.07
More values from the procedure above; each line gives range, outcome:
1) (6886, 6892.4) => 2.01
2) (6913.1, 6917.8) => 1.96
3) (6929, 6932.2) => 1.91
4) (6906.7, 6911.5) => 1.91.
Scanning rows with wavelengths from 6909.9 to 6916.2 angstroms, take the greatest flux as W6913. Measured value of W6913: 1.964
